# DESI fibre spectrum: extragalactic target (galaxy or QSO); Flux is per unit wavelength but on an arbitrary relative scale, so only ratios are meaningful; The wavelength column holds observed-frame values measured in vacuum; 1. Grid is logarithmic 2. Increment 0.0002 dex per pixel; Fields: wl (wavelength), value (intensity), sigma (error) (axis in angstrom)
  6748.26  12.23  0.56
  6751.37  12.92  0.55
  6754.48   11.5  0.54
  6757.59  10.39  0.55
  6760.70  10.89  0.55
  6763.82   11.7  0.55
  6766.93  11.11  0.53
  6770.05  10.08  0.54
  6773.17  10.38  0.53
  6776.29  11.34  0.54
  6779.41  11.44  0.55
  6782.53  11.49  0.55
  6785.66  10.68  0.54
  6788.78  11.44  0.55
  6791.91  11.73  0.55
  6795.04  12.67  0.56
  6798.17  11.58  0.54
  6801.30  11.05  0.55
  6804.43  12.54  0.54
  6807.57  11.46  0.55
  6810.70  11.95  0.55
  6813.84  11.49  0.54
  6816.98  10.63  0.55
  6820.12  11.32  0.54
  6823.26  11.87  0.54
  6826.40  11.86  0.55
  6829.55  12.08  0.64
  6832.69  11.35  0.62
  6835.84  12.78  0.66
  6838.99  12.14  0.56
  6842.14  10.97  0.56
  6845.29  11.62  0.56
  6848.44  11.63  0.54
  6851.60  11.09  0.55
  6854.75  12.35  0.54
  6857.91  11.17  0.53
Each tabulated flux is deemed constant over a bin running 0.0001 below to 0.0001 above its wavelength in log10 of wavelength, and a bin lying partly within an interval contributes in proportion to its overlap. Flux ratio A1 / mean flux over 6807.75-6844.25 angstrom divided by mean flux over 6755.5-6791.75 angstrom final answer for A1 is 1.06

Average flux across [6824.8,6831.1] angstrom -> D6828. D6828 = 12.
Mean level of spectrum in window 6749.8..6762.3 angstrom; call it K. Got 11.4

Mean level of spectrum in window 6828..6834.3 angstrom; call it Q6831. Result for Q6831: 11.7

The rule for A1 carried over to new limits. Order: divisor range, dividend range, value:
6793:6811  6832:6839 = 1.03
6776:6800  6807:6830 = 1.00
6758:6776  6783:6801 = 1.07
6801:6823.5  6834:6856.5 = 1.02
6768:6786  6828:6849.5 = 1.08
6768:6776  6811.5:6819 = 1.07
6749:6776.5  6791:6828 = 1.05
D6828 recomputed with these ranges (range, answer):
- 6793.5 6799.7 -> 12.1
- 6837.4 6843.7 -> 11.6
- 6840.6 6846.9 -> 11.3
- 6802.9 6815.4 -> 11.9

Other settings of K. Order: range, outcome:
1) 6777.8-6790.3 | 11.3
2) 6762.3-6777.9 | 10.9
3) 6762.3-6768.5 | 11.4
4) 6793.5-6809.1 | 11.9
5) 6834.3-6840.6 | 12.4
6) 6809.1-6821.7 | 11.4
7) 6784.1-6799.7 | 11.6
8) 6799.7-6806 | 11.8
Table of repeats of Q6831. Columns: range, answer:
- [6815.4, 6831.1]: 11.5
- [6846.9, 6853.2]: 11.4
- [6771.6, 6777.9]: 10.9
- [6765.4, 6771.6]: 10.6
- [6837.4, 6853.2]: 11.5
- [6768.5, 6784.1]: 10.9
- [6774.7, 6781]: 11.4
